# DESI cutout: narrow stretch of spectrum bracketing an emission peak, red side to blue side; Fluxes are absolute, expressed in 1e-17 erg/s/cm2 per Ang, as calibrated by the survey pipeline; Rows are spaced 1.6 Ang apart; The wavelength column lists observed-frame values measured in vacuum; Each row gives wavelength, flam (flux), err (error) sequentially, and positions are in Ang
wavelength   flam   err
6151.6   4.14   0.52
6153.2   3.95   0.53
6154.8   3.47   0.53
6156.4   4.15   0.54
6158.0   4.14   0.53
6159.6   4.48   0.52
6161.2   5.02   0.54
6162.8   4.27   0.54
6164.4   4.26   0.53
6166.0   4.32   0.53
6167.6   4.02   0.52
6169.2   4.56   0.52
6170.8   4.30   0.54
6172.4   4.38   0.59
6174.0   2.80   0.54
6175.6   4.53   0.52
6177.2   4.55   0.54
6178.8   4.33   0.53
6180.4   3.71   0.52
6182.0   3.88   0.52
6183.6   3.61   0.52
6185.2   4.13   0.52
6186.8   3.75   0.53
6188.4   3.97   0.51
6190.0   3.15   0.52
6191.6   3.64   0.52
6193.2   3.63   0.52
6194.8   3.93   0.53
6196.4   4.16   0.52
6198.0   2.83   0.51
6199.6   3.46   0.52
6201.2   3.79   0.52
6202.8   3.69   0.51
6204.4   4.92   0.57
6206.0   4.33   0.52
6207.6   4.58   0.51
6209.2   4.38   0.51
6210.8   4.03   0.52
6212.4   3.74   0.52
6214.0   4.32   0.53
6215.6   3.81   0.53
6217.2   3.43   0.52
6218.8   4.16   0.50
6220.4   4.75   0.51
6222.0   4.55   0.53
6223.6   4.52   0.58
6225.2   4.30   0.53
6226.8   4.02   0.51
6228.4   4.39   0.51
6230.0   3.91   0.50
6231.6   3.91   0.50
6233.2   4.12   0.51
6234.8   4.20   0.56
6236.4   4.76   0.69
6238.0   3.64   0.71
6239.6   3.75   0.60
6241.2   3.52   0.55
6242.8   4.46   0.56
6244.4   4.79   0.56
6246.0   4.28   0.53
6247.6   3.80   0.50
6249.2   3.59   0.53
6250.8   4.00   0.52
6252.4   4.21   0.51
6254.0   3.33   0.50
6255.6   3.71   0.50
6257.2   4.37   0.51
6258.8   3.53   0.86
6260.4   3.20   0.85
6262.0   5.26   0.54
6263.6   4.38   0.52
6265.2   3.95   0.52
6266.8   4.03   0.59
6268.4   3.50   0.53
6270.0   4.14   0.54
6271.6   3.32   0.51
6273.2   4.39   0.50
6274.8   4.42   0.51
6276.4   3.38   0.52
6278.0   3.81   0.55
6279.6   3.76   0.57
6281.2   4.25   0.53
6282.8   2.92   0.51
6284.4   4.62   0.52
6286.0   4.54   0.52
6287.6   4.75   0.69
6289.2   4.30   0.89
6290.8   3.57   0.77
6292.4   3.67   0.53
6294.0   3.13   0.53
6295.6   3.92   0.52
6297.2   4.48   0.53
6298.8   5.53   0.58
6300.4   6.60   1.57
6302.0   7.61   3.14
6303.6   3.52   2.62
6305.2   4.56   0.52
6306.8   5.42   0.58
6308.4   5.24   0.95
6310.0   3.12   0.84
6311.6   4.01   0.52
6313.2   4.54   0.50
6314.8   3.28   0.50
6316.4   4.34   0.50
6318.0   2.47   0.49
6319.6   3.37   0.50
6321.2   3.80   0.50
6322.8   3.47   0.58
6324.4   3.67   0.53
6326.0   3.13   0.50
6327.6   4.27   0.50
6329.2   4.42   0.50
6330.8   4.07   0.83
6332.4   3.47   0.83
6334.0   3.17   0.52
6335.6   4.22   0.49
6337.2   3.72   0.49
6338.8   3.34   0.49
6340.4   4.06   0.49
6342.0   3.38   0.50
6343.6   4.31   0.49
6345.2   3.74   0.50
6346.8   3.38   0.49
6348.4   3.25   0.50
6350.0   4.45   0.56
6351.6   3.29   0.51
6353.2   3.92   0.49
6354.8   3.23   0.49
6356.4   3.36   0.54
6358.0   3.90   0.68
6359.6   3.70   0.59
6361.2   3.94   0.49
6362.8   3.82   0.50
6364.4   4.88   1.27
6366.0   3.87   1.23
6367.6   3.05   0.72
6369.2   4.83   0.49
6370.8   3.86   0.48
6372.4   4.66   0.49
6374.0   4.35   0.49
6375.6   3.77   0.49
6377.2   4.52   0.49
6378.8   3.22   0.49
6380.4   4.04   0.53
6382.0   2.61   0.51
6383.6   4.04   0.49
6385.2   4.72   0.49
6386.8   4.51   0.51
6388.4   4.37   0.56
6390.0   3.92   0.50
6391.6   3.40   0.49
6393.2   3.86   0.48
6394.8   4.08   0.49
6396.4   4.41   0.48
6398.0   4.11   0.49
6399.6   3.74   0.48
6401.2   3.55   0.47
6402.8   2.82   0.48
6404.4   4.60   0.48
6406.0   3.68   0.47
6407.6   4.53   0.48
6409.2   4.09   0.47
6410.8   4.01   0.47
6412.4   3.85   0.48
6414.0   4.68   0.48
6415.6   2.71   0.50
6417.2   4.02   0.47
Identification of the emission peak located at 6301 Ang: [O III] 5007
